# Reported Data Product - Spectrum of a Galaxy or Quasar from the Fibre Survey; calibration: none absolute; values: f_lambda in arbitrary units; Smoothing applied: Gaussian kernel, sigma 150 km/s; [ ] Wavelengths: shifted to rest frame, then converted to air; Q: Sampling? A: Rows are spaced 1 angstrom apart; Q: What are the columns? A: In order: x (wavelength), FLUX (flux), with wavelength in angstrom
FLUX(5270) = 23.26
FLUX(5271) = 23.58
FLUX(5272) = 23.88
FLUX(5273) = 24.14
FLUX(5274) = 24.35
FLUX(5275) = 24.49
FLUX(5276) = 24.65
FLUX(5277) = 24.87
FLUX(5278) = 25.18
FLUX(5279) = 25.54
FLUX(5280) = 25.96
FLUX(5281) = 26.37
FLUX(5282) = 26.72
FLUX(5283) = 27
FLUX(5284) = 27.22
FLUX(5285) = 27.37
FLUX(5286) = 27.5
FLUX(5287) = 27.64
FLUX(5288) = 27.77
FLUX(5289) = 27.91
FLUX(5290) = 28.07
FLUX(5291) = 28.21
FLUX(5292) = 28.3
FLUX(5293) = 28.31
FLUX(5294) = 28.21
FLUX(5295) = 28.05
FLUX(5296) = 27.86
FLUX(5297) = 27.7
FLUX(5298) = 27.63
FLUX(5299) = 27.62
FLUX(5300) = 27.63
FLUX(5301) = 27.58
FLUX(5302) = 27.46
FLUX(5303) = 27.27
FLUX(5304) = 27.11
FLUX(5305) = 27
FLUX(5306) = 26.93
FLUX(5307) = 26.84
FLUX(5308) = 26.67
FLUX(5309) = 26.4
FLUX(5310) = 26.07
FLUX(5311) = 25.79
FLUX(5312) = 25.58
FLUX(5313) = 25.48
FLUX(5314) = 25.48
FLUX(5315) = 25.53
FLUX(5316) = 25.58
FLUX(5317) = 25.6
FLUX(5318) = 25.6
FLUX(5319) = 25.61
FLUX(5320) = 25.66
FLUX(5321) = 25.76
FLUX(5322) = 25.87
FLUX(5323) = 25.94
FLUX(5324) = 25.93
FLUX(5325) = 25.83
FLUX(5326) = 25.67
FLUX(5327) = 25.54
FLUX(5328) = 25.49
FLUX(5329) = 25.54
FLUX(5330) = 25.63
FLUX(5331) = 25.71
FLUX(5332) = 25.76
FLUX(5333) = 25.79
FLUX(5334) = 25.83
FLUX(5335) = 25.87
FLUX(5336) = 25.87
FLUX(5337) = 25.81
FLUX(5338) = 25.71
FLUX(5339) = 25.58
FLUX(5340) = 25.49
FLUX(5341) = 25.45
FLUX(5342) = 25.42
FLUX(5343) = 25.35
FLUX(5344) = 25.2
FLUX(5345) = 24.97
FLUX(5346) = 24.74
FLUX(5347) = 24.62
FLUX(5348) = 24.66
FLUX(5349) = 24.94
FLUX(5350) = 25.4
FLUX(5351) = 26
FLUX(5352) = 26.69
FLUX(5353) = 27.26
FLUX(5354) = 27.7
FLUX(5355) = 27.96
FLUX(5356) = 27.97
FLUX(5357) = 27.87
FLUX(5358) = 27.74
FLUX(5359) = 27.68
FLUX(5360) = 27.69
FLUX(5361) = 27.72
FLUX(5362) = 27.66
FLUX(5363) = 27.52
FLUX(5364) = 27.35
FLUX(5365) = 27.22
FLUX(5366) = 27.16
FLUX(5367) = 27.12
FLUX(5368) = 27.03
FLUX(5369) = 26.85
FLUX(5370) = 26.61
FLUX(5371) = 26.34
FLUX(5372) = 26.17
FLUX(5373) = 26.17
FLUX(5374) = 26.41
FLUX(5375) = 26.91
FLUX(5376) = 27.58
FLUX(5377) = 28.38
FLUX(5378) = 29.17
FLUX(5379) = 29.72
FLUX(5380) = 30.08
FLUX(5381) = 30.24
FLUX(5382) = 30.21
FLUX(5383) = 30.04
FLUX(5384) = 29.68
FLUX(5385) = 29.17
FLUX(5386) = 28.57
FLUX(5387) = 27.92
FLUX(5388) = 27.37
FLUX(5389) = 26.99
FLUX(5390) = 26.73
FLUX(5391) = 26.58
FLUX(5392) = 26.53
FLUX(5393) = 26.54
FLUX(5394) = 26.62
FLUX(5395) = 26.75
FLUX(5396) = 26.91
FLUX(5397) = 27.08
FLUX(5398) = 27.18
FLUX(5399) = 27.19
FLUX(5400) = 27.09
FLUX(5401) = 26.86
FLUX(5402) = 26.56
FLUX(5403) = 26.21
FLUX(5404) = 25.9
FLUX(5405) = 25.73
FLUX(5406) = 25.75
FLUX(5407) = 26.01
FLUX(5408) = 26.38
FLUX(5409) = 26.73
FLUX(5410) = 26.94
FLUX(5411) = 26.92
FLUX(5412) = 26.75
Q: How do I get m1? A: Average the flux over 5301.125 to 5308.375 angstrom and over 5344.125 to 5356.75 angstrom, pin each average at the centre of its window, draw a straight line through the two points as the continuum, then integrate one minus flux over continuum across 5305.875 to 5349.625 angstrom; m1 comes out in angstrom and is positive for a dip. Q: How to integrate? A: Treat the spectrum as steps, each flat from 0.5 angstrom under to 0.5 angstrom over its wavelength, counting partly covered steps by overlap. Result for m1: 1.5 angstrom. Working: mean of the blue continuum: 27.1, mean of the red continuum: 26.1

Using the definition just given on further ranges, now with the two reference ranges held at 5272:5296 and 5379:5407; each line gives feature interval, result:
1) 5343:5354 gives 0.7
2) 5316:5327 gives 0.5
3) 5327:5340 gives 0.6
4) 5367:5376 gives 0.2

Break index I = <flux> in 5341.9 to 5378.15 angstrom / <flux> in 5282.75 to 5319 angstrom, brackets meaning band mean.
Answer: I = 1.0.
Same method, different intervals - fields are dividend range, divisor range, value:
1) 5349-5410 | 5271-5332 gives 1.04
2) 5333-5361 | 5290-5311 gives 0.95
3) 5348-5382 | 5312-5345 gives 1.07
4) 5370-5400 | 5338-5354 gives 1.09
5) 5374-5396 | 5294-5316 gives 1.05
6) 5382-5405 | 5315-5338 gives 1.06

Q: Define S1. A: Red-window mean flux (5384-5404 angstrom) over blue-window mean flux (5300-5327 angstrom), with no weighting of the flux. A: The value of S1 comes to 1.04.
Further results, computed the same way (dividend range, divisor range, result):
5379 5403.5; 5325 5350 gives 1.09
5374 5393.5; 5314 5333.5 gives 1.10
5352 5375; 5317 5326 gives 1.06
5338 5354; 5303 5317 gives 0.97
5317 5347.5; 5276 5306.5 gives 0.94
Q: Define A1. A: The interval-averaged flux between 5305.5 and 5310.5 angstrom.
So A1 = 26.6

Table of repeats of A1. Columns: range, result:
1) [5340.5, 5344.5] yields 25.4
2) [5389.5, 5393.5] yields 26.6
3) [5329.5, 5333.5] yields 25.7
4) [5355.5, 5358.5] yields 27.9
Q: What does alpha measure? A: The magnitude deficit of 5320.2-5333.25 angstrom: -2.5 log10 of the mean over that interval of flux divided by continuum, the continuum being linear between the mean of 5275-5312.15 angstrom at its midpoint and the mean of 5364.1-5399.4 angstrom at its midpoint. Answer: 0.062 mag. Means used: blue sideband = 27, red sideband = 27.6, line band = 25.7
